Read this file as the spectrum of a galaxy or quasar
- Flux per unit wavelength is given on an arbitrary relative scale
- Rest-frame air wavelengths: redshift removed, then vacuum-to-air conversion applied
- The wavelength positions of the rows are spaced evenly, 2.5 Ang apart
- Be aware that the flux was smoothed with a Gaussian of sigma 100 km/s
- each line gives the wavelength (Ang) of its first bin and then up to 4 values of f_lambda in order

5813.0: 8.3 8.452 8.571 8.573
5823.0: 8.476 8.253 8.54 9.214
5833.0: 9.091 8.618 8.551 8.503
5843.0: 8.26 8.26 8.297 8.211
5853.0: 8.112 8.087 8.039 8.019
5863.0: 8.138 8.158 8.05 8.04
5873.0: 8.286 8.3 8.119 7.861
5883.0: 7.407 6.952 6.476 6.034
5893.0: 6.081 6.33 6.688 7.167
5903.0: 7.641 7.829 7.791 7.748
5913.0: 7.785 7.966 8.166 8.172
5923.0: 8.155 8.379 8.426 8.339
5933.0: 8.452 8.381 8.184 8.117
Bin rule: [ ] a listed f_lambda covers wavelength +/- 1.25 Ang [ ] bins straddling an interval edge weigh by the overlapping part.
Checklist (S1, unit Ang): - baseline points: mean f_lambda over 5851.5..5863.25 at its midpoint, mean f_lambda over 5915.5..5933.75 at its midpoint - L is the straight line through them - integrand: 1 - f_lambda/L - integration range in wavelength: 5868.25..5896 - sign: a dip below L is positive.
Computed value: 2.8 Ang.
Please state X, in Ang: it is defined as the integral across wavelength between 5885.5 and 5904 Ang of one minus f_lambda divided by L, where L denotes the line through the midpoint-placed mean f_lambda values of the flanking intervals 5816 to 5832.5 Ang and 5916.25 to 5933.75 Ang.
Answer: 3.9 Ang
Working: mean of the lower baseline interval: 8.62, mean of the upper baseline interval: 8.28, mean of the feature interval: 6.64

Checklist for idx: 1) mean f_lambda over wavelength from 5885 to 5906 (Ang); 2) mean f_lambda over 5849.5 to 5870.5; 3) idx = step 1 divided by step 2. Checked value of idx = 0.83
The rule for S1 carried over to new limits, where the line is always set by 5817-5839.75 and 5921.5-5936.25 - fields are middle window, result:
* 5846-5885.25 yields 2.26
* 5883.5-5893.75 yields 2.42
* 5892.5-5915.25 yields 3.04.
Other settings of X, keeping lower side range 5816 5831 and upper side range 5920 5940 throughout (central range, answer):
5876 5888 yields 1.3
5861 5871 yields 0.4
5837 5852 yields 0.3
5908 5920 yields 0.6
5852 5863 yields 0.5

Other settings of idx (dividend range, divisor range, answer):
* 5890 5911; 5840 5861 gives 0.86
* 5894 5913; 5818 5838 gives 0.85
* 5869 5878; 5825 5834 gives 0.93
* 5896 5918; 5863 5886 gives 0.95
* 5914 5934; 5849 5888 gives 1.04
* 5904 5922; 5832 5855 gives 0.94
